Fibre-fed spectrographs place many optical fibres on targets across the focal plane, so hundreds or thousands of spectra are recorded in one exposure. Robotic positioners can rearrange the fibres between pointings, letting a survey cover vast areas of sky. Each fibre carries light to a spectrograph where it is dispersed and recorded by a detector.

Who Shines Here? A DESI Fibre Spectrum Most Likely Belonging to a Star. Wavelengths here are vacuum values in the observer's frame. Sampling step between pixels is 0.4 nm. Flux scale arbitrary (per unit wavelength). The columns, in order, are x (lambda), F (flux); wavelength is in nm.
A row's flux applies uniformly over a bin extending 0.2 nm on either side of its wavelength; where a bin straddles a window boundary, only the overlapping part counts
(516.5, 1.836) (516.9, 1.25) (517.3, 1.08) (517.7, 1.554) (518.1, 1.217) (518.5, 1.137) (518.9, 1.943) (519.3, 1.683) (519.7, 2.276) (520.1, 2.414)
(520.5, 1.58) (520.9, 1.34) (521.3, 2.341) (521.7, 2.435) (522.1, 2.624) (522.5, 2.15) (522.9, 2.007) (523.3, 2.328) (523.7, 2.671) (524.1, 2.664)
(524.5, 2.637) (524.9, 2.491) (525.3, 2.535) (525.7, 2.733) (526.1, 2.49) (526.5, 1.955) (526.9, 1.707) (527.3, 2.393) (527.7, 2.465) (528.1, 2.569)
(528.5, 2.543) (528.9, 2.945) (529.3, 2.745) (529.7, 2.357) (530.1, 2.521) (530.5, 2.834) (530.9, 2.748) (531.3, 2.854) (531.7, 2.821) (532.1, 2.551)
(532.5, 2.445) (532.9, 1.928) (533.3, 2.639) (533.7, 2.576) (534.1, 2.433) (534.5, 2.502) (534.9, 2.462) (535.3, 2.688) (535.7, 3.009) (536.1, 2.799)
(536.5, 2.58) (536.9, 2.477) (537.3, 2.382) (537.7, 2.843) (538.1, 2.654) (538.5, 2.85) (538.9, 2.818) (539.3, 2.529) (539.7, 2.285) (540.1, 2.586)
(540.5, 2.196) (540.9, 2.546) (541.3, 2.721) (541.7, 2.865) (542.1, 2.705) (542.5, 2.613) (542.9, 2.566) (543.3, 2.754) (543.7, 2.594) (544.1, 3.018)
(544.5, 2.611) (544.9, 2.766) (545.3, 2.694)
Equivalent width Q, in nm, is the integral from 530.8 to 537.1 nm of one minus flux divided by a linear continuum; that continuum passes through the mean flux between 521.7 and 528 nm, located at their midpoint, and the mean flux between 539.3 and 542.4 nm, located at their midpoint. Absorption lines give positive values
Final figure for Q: -0.27 nm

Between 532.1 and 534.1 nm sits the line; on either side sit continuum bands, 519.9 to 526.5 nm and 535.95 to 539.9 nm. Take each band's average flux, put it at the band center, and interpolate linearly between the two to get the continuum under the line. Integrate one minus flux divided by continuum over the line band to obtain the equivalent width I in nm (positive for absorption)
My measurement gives 0.09 nm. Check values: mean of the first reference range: 2.33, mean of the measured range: 2.42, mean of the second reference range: 2.62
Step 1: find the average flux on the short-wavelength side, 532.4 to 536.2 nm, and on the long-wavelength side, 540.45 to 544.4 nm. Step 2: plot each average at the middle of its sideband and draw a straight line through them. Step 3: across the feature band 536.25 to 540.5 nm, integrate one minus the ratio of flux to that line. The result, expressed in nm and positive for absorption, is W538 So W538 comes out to 0.04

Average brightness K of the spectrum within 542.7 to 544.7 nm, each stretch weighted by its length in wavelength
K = 2.71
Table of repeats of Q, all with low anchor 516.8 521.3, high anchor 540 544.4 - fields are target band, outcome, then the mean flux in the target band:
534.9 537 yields -0.29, 2.7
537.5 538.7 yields -0.15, 2.78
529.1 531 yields -0.47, 2.64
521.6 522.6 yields -0.38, 2.43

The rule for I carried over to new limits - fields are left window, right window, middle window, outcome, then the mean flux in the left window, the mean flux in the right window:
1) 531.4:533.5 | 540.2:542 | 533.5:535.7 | -0.05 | 2.49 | 2.59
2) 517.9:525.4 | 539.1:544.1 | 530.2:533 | -0.31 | 2.12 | 2.6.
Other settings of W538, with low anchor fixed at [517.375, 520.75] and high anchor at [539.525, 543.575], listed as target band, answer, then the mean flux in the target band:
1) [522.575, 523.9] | -0.32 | 2.32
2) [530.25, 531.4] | -0.34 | 2.8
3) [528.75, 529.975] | -0.33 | 2.66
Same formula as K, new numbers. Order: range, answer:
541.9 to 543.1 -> 2.63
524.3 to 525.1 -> 2.56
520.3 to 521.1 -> 1.46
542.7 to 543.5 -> 2.66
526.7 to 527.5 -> 2.05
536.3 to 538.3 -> 2.59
